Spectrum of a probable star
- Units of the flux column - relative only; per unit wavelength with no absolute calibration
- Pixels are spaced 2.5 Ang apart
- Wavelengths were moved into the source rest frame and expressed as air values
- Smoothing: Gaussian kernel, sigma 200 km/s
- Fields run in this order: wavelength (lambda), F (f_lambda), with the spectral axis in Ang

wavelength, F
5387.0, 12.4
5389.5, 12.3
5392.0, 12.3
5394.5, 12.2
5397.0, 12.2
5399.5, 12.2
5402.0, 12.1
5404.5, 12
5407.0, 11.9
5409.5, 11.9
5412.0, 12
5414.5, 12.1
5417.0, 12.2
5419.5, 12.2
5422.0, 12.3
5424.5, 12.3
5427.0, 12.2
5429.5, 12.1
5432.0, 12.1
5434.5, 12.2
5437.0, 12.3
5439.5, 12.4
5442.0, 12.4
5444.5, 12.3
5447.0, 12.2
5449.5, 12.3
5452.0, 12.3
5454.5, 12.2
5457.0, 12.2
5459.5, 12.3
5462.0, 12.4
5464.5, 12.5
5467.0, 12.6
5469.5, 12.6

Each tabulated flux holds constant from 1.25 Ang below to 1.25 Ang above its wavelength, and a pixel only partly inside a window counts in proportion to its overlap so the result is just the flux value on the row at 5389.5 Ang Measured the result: 12.3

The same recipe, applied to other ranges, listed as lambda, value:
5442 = 12.4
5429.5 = 12.1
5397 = 12.2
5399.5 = 12.2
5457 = 12.2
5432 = 12.1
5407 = 11.9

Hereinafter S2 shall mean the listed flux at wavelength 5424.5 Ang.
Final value 12.3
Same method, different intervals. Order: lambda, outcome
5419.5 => 12.2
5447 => 12.2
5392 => 12.3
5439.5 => 12.4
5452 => 12.3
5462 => 12.4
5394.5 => 12.2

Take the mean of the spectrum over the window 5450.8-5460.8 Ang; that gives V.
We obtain 12.3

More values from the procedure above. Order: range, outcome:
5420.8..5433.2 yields 12.2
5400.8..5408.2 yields 12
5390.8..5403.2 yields 12.2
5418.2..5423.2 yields 12.2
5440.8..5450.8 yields 12.3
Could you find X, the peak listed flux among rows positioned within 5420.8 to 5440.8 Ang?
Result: 12.4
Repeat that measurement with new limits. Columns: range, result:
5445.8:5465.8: 12.5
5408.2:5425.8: 12.3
